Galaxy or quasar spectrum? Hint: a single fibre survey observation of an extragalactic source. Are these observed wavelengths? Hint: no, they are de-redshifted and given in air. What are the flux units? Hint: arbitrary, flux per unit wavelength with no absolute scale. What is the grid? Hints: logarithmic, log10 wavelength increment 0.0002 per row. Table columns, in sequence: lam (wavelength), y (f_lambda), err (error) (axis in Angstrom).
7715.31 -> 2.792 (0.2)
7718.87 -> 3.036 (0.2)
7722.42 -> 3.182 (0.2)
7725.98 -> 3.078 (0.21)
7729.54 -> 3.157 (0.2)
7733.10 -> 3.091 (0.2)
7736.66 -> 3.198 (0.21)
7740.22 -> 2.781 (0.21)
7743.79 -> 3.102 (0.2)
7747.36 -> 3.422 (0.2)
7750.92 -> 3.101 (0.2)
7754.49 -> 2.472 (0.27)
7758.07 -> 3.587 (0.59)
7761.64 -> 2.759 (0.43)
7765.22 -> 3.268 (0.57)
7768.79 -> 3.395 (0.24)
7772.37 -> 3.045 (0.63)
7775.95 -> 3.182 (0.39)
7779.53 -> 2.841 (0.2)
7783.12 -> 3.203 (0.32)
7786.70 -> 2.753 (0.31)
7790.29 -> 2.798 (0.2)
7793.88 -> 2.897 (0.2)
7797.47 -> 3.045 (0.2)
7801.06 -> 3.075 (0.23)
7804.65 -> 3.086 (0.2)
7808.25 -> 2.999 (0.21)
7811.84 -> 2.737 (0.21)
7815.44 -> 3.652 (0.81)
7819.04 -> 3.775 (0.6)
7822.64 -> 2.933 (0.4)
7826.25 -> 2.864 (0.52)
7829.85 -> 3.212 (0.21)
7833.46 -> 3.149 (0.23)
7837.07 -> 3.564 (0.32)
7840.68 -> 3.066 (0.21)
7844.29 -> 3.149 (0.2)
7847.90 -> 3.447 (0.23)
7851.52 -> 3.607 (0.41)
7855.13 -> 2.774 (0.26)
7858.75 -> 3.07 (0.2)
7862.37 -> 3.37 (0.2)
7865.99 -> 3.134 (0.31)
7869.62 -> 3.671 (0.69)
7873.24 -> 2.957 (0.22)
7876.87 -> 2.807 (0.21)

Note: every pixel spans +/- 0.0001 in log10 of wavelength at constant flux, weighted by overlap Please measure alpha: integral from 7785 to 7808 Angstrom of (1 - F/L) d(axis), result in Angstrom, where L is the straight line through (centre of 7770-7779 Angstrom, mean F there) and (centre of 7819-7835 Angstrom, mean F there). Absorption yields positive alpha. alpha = 1.2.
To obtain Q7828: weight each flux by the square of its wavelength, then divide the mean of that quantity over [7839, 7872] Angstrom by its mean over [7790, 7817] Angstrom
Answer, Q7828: 1.08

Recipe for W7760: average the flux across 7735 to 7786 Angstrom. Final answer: 3.09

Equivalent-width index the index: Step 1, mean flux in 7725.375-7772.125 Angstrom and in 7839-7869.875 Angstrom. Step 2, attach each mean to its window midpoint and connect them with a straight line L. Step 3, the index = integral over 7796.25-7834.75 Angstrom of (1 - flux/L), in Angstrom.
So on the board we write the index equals 0.6 Angstrom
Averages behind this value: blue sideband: 3.11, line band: 3.14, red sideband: 3.23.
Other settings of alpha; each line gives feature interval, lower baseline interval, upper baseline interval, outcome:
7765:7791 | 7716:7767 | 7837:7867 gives 0.6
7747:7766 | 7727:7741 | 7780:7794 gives -0.4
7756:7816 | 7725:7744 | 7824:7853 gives 1.7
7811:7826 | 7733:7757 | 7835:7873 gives -0.3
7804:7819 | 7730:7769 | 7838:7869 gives -0.1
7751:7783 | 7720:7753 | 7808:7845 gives 0.7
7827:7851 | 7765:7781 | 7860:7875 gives -0.2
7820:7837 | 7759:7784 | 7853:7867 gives -0.1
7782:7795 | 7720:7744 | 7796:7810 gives 0.7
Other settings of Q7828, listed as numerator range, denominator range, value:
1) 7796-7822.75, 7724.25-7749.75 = 1.04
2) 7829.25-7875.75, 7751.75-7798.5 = 1.09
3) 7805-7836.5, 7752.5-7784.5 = 1.04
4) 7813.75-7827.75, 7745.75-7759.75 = 1.07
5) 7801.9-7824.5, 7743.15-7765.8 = 1.05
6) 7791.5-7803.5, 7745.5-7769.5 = 0.97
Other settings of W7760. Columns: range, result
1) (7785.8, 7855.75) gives 3.14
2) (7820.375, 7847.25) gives 3.16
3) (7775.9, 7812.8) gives 2.96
